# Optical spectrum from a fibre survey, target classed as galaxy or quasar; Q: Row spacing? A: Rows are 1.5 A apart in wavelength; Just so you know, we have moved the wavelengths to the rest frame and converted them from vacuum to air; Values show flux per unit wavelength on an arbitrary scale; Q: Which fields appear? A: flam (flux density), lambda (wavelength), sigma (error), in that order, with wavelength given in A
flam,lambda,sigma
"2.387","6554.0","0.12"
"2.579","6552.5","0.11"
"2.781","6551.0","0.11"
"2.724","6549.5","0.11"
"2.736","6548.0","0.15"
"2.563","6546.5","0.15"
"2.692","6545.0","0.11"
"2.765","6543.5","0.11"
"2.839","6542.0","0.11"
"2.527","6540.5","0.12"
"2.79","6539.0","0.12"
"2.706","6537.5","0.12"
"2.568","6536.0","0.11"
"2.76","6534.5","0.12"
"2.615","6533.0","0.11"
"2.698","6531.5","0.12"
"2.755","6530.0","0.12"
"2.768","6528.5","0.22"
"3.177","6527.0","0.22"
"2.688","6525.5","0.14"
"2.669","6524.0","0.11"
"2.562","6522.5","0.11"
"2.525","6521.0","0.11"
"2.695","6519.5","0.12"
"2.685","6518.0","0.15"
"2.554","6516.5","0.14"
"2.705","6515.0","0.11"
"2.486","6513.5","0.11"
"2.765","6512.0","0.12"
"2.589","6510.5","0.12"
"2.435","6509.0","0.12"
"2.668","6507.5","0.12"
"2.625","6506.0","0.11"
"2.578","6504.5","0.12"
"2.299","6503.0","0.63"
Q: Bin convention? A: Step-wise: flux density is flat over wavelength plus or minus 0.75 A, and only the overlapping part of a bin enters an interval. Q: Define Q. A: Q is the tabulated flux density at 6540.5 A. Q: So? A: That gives 2.527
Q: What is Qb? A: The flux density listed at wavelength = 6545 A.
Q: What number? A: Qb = 2.692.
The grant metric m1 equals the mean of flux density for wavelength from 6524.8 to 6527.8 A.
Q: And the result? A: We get 2.93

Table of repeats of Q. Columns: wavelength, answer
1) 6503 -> 2.299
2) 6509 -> 2.435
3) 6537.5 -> 2.706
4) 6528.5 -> 2.768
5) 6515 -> 2.705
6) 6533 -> 2.615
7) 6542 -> 2.839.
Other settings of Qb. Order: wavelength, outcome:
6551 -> 2.781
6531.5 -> 2.698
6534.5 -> 2.76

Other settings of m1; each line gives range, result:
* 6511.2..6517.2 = 2.63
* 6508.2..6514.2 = 2.57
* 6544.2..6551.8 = 2.7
